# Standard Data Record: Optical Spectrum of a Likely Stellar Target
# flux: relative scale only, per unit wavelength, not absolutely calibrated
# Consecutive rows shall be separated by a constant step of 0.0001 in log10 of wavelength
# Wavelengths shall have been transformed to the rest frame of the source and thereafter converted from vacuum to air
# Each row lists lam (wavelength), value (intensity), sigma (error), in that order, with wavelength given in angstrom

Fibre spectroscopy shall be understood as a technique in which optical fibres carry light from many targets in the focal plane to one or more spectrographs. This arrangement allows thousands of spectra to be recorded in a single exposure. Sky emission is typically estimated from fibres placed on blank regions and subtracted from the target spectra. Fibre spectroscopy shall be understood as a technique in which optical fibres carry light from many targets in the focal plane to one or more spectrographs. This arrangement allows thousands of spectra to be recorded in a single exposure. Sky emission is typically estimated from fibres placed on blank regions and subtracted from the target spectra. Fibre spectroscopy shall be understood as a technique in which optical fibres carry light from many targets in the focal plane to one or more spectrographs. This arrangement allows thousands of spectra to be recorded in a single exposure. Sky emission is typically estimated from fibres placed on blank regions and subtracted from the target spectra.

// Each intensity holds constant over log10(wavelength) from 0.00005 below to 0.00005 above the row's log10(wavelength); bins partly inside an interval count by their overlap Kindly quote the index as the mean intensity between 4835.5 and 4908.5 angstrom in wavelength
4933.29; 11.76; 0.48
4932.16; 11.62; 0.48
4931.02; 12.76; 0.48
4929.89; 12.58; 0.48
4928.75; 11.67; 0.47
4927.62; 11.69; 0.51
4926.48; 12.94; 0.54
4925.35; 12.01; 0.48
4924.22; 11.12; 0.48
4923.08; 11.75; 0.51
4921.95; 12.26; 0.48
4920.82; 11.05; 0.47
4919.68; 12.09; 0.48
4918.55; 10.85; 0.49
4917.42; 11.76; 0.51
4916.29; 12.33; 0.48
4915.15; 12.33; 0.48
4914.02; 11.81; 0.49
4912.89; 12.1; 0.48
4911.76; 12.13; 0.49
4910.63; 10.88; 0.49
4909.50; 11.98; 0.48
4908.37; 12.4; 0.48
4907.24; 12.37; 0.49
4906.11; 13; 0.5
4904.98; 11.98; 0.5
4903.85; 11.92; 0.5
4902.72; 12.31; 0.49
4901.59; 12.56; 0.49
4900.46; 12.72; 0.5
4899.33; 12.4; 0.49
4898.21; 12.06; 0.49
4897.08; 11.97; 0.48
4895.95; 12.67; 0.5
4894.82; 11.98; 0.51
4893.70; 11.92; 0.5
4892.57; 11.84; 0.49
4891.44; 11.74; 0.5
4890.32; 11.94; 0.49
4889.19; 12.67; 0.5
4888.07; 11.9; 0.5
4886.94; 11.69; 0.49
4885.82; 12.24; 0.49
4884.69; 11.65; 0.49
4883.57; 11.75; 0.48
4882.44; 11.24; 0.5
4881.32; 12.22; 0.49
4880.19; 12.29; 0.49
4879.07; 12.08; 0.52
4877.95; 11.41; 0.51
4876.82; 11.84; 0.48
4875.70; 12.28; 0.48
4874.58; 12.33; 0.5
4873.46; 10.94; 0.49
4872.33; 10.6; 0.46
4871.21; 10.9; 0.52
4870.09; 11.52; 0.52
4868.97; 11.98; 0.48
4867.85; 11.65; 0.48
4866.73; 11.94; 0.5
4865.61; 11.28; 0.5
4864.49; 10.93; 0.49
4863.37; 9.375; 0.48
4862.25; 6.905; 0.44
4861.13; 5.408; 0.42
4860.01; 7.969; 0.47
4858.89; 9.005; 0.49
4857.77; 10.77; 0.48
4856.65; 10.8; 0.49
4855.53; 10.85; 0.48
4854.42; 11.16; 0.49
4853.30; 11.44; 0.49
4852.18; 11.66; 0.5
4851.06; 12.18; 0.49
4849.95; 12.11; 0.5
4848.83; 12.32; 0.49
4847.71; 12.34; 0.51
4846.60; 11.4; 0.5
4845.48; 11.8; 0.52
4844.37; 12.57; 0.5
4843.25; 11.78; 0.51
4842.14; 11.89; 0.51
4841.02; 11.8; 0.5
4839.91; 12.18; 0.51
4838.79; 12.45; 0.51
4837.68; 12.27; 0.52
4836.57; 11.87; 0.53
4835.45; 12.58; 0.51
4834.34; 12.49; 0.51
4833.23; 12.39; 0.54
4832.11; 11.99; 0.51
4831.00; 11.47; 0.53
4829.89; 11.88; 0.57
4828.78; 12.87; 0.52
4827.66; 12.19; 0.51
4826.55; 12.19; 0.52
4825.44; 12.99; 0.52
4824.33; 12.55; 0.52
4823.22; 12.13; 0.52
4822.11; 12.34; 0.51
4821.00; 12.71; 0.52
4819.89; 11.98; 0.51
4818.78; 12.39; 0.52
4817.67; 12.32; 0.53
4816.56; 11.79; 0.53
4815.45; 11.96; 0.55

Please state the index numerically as 11.6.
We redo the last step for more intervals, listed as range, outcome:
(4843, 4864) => 10.6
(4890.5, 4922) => 12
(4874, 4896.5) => 12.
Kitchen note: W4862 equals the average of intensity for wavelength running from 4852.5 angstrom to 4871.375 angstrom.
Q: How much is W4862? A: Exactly 10.2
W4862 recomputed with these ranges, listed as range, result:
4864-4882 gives 11.6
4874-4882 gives 12.1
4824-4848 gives 12.2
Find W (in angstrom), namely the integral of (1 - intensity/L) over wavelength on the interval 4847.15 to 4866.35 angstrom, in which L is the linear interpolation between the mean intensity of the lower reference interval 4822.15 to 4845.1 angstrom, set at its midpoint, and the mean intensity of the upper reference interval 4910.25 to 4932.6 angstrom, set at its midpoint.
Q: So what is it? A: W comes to 2.8 angstrom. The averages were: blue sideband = 12.2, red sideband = 11.9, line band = 10.4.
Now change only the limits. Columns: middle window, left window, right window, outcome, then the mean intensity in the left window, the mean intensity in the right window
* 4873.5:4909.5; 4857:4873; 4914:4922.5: -3.91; 10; 11.8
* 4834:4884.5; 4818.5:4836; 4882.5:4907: 3.84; 12.3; 12.1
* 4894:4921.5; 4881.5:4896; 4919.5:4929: -0.44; 11.9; 11.8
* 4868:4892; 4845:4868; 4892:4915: -0.82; 10.6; 12.2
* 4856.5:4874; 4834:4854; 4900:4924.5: 2.80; 12.1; 12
